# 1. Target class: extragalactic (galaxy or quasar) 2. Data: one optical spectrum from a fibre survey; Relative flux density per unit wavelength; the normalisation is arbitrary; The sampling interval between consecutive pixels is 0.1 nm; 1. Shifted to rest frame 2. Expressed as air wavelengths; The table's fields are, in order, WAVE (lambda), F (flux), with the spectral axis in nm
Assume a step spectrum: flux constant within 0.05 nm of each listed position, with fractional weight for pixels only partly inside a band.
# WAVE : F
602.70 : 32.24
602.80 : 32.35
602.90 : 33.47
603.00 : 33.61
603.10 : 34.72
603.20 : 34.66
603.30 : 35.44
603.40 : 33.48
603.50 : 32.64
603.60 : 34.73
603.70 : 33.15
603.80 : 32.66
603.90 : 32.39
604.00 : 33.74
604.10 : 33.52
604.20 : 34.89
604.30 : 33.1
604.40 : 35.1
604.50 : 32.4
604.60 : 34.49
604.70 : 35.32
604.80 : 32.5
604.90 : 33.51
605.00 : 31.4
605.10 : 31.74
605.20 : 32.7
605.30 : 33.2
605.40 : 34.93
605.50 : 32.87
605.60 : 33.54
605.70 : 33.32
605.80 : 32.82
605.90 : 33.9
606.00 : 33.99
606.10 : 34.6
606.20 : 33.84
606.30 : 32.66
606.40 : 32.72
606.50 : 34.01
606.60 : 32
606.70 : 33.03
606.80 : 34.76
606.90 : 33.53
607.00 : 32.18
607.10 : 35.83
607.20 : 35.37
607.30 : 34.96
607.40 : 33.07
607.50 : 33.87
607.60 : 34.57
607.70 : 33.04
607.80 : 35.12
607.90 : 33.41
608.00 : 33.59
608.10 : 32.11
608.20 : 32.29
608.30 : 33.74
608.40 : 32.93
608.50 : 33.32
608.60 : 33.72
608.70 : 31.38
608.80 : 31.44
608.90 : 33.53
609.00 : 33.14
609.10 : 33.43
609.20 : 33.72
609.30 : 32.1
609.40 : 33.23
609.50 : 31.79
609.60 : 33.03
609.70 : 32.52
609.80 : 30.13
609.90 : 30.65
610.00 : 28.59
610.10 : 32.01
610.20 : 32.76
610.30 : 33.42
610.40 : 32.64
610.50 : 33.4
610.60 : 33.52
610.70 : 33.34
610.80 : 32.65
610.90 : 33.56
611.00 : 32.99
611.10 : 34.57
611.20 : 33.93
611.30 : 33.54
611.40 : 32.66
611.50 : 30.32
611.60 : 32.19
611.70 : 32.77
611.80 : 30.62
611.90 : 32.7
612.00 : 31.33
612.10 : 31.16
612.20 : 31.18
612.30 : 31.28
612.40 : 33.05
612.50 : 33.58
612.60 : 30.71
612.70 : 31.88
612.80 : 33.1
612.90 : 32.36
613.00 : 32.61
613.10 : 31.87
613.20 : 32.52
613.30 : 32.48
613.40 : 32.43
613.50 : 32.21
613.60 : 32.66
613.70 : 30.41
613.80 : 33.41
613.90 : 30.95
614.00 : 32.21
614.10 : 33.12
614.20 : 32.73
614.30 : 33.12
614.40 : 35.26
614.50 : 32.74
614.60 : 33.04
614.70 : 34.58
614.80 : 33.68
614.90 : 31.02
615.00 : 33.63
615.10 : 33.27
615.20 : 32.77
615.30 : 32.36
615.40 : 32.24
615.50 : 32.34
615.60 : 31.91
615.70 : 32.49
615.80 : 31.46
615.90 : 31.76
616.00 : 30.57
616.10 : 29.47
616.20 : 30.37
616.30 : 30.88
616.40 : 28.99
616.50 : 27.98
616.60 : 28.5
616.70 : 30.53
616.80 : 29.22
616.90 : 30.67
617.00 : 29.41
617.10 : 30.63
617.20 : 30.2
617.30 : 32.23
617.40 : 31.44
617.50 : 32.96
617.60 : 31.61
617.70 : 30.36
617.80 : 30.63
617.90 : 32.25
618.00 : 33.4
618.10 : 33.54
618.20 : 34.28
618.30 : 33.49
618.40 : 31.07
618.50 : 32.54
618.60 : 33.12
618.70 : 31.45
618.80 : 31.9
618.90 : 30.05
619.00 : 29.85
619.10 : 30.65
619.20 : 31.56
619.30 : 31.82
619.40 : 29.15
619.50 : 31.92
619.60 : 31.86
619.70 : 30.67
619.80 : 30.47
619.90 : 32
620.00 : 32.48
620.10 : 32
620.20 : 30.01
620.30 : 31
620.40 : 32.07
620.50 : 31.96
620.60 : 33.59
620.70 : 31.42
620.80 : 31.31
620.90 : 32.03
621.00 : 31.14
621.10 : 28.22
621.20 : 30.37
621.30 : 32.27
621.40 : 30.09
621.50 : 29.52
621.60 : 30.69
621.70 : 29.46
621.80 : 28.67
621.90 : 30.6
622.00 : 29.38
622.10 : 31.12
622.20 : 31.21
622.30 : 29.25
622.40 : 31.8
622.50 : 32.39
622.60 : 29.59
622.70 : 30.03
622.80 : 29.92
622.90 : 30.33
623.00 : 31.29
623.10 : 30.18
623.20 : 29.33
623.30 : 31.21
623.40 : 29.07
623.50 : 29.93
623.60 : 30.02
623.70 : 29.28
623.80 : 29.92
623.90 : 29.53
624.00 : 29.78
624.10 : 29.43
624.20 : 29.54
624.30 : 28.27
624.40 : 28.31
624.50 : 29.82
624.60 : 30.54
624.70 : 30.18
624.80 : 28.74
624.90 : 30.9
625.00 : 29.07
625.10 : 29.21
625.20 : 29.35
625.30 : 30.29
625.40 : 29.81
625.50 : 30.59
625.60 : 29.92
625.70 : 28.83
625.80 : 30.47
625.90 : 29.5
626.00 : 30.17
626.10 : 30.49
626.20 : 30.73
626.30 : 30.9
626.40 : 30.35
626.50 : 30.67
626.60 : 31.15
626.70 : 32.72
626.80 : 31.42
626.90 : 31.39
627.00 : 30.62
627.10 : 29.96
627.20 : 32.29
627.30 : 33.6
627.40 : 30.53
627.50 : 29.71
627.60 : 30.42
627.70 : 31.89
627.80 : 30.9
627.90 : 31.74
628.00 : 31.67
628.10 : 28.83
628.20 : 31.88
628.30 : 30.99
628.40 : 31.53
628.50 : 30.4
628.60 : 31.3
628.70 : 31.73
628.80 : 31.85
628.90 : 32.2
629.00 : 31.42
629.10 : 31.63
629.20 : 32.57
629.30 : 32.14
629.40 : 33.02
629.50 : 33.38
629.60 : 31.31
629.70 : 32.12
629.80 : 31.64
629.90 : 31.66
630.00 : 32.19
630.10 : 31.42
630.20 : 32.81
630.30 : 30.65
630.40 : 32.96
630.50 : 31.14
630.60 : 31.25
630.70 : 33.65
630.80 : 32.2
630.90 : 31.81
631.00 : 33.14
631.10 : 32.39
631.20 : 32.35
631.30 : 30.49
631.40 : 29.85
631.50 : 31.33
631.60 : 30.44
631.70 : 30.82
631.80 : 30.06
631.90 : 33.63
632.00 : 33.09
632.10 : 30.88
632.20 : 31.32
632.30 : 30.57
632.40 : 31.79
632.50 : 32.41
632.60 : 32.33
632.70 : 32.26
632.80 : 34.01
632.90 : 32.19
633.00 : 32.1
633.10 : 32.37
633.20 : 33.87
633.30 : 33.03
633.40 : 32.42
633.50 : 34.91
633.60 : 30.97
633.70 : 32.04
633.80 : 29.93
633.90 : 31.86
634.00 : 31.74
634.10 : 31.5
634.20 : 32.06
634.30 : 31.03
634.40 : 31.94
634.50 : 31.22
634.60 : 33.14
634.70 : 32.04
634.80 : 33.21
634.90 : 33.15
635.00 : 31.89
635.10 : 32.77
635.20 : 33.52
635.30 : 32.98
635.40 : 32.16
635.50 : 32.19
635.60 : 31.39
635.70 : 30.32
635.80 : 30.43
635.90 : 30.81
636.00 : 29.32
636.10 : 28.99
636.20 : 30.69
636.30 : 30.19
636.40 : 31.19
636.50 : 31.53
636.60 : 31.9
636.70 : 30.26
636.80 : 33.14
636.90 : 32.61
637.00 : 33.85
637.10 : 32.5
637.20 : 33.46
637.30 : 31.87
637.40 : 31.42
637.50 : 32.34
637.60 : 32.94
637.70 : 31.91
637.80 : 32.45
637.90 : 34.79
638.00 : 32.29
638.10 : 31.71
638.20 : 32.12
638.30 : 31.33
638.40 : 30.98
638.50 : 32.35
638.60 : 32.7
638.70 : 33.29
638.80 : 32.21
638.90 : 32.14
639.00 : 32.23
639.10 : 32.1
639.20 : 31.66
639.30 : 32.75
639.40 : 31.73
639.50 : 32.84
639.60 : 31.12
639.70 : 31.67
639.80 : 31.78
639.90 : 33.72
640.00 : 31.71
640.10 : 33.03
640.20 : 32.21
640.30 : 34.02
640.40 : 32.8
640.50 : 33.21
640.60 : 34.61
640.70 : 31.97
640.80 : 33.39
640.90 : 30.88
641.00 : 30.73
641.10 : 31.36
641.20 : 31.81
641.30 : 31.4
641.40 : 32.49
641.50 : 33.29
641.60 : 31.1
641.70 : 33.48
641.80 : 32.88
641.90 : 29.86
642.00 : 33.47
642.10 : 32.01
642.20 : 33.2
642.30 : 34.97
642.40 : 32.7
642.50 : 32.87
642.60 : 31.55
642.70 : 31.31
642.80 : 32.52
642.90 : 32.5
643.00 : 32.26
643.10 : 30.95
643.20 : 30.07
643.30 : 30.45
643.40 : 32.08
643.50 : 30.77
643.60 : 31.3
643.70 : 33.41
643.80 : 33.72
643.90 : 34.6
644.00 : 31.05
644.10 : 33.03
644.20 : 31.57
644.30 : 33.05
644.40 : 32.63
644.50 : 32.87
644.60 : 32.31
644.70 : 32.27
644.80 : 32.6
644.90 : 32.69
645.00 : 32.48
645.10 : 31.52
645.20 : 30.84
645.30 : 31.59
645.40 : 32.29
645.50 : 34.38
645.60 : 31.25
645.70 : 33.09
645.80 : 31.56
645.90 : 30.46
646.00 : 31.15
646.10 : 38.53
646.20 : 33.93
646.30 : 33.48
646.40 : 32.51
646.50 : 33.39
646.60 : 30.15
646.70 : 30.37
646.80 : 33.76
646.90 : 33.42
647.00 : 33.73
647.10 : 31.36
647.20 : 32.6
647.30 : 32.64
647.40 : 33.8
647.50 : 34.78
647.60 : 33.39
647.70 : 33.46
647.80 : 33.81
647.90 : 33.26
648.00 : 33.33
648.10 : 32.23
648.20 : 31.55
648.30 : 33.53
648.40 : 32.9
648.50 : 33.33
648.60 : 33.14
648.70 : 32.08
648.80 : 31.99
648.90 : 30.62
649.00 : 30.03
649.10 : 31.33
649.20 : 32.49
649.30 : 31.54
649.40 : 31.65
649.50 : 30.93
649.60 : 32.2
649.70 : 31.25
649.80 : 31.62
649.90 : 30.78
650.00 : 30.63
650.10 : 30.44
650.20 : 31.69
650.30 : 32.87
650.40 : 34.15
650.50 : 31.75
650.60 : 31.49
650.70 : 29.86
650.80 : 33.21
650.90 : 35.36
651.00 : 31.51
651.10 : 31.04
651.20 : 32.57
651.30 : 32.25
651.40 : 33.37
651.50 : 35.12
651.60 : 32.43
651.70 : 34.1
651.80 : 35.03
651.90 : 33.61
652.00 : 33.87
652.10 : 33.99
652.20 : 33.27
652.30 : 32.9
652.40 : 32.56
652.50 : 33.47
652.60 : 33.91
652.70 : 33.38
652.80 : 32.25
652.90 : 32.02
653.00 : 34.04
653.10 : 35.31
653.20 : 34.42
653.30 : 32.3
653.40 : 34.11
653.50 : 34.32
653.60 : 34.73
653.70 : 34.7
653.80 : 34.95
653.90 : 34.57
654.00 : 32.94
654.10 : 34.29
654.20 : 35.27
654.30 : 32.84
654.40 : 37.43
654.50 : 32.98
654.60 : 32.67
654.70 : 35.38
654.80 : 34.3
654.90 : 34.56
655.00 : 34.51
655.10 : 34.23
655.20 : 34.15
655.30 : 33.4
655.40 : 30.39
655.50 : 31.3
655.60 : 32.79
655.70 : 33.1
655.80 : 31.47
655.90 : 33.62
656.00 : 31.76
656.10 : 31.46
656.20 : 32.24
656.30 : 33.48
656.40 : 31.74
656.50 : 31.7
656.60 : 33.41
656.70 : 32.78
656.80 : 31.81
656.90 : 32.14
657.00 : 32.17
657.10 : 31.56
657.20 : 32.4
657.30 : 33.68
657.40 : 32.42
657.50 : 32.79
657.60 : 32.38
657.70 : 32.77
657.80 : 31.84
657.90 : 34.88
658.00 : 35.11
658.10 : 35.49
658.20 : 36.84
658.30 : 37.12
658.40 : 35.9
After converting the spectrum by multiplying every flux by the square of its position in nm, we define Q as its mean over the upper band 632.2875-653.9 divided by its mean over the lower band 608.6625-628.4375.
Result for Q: 1.12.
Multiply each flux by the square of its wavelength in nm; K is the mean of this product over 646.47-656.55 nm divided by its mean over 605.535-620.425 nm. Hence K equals 1.15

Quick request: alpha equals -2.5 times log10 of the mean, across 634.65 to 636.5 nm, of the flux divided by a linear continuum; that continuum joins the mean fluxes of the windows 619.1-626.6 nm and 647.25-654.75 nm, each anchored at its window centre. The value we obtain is 0.00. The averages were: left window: 30.4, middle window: 31.5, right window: 33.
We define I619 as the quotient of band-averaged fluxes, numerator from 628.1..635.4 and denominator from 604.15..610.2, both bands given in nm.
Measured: 0.96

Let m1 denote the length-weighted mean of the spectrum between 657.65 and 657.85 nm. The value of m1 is 32.3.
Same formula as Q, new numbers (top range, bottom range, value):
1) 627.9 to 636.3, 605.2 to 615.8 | 1.04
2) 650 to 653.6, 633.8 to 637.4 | 1.10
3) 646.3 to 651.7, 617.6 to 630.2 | 1.13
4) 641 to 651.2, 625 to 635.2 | 1.08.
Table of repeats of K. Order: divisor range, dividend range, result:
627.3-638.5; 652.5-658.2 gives 1.12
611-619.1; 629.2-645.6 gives 1.08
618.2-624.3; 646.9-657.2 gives 1.18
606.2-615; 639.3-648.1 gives 1.10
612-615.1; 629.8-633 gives 1.04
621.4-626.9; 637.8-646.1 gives 1.13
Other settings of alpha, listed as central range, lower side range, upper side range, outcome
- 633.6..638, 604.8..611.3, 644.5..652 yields 0.03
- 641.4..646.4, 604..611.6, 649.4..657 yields 0.02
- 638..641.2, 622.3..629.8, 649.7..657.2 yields -0.01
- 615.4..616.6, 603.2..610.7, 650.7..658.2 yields 0.09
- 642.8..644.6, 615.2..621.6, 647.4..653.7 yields 0.01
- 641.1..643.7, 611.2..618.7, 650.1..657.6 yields 0.02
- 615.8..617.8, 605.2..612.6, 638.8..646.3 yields 0.08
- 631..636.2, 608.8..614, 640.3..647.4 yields 0.02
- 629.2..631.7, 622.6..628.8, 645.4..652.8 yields -0.04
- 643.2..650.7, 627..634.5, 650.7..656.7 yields 0.02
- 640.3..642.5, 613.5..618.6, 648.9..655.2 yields 0.01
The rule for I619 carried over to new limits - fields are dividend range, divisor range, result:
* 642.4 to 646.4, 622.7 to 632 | 1.05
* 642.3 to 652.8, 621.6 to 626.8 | 1.08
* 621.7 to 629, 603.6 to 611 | 0.92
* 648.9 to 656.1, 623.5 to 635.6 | 1.05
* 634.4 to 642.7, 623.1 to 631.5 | 1.04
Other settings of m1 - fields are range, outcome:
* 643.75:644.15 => 33.1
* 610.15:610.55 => 33.1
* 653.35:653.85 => 34.6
